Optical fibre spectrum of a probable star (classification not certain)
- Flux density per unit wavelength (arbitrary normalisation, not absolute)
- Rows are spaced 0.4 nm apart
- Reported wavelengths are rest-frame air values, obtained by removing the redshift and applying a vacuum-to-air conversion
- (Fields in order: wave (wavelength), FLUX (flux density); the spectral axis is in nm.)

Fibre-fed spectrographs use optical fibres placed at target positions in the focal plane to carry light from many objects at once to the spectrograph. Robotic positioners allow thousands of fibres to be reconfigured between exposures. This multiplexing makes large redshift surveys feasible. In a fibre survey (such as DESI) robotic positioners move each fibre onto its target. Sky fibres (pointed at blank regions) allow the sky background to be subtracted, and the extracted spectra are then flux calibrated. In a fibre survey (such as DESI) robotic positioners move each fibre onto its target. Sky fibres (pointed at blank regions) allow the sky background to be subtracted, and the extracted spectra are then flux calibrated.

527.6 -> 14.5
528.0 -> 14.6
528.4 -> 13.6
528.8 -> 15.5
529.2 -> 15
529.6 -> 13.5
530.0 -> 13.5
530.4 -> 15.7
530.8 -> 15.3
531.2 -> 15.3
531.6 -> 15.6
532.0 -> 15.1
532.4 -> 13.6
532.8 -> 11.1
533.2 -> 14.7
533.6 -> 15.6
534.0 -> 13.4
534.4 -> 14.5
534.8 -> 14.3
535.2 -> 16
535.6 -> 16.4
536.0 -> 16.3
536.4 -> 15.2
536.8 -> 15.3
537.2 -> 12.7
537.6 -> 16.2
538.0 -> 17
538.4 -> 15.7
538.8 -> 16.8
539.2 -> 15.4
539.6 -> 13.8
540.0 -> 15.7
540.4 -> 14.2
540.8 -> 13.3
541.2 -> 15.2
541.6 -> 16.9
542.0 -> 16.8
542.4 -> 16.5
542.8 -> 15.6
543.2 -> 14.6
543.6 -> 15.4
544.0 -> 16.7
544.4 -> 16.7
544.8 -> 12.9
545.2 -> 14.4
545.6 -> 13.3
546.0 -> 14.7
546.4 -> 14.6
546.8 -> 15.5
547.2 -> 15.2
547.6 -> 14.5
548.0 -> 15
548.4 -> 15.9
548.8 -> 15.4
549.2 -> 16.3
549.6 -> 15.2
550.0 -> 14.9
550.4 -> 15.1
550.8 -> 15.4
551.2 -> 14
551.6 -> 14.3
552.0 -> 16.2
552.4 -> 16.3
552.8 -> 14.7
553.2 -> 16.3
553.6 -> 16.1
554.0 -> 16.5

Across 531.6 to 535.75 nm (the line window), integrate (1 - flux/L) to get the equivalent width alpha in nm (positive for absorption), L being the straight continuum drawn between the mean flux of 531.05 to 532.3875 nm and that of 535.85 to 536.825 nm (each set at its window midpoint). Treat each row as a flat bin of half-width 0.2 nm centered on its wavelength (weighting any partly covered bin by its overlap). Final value 0.221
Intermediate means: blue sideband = 15.1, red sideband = 15.6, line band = 14.5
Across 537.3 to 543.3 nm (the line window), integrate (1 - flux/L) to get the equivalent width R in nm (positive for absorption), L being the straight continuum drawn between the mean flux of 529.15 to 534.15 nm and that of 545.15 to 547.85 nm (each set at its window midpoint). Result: -0.42 nm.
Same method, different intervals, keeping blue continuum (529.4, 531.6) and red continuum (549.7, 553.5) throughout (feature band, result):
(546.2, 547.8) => 0.02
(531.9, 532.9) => 0.10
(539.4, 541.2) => 0.08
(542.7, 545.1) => -0.03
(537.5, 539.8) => -0.13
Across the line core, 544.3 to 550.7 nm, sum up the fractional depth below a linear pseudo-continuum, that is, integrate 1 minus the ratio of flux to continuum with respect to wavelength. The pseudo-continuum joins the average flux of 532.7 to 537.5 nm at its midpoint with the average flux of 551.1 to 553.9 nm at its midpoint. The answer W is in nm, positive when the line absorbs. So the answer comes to 0.14 nm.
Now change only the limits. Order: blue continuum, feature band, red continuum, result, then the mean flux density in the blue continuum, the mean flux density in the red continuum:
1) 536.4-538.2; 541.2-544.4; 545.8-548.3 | -0.20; 15.3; 15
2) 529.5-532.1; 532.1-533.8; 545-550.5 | 0.12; 14.9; 15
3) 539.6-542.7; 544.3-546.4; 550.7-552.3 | 0.13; 15.4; 15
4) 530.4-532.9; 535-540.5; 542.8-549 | -0.28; 14.6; 15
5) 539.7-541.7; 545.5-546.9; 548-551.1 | 0.06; 14.9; 15.4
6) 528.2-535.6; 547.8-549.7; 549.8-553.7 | -0.05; 14.6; 15.3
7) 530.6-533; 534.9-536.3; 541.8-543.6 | -0.11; 14.3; 15.8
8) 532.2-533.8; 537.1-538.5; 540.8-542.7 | -0.05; 13.7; 16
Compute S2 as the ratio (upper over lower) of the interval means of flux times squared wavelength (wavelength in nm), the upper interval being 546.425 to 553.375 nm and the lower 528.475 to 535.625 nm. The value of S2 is 1.12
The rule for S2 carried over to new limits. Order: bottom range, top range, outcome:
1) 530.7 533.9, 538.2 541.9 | 1.09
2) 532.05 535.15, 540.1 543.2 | 1.13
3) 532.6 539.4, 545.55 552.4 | 1.05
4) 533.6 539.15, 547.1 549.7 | 1.04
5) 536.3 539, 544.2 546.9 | 0.96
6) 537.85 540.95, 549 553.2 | 1.05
